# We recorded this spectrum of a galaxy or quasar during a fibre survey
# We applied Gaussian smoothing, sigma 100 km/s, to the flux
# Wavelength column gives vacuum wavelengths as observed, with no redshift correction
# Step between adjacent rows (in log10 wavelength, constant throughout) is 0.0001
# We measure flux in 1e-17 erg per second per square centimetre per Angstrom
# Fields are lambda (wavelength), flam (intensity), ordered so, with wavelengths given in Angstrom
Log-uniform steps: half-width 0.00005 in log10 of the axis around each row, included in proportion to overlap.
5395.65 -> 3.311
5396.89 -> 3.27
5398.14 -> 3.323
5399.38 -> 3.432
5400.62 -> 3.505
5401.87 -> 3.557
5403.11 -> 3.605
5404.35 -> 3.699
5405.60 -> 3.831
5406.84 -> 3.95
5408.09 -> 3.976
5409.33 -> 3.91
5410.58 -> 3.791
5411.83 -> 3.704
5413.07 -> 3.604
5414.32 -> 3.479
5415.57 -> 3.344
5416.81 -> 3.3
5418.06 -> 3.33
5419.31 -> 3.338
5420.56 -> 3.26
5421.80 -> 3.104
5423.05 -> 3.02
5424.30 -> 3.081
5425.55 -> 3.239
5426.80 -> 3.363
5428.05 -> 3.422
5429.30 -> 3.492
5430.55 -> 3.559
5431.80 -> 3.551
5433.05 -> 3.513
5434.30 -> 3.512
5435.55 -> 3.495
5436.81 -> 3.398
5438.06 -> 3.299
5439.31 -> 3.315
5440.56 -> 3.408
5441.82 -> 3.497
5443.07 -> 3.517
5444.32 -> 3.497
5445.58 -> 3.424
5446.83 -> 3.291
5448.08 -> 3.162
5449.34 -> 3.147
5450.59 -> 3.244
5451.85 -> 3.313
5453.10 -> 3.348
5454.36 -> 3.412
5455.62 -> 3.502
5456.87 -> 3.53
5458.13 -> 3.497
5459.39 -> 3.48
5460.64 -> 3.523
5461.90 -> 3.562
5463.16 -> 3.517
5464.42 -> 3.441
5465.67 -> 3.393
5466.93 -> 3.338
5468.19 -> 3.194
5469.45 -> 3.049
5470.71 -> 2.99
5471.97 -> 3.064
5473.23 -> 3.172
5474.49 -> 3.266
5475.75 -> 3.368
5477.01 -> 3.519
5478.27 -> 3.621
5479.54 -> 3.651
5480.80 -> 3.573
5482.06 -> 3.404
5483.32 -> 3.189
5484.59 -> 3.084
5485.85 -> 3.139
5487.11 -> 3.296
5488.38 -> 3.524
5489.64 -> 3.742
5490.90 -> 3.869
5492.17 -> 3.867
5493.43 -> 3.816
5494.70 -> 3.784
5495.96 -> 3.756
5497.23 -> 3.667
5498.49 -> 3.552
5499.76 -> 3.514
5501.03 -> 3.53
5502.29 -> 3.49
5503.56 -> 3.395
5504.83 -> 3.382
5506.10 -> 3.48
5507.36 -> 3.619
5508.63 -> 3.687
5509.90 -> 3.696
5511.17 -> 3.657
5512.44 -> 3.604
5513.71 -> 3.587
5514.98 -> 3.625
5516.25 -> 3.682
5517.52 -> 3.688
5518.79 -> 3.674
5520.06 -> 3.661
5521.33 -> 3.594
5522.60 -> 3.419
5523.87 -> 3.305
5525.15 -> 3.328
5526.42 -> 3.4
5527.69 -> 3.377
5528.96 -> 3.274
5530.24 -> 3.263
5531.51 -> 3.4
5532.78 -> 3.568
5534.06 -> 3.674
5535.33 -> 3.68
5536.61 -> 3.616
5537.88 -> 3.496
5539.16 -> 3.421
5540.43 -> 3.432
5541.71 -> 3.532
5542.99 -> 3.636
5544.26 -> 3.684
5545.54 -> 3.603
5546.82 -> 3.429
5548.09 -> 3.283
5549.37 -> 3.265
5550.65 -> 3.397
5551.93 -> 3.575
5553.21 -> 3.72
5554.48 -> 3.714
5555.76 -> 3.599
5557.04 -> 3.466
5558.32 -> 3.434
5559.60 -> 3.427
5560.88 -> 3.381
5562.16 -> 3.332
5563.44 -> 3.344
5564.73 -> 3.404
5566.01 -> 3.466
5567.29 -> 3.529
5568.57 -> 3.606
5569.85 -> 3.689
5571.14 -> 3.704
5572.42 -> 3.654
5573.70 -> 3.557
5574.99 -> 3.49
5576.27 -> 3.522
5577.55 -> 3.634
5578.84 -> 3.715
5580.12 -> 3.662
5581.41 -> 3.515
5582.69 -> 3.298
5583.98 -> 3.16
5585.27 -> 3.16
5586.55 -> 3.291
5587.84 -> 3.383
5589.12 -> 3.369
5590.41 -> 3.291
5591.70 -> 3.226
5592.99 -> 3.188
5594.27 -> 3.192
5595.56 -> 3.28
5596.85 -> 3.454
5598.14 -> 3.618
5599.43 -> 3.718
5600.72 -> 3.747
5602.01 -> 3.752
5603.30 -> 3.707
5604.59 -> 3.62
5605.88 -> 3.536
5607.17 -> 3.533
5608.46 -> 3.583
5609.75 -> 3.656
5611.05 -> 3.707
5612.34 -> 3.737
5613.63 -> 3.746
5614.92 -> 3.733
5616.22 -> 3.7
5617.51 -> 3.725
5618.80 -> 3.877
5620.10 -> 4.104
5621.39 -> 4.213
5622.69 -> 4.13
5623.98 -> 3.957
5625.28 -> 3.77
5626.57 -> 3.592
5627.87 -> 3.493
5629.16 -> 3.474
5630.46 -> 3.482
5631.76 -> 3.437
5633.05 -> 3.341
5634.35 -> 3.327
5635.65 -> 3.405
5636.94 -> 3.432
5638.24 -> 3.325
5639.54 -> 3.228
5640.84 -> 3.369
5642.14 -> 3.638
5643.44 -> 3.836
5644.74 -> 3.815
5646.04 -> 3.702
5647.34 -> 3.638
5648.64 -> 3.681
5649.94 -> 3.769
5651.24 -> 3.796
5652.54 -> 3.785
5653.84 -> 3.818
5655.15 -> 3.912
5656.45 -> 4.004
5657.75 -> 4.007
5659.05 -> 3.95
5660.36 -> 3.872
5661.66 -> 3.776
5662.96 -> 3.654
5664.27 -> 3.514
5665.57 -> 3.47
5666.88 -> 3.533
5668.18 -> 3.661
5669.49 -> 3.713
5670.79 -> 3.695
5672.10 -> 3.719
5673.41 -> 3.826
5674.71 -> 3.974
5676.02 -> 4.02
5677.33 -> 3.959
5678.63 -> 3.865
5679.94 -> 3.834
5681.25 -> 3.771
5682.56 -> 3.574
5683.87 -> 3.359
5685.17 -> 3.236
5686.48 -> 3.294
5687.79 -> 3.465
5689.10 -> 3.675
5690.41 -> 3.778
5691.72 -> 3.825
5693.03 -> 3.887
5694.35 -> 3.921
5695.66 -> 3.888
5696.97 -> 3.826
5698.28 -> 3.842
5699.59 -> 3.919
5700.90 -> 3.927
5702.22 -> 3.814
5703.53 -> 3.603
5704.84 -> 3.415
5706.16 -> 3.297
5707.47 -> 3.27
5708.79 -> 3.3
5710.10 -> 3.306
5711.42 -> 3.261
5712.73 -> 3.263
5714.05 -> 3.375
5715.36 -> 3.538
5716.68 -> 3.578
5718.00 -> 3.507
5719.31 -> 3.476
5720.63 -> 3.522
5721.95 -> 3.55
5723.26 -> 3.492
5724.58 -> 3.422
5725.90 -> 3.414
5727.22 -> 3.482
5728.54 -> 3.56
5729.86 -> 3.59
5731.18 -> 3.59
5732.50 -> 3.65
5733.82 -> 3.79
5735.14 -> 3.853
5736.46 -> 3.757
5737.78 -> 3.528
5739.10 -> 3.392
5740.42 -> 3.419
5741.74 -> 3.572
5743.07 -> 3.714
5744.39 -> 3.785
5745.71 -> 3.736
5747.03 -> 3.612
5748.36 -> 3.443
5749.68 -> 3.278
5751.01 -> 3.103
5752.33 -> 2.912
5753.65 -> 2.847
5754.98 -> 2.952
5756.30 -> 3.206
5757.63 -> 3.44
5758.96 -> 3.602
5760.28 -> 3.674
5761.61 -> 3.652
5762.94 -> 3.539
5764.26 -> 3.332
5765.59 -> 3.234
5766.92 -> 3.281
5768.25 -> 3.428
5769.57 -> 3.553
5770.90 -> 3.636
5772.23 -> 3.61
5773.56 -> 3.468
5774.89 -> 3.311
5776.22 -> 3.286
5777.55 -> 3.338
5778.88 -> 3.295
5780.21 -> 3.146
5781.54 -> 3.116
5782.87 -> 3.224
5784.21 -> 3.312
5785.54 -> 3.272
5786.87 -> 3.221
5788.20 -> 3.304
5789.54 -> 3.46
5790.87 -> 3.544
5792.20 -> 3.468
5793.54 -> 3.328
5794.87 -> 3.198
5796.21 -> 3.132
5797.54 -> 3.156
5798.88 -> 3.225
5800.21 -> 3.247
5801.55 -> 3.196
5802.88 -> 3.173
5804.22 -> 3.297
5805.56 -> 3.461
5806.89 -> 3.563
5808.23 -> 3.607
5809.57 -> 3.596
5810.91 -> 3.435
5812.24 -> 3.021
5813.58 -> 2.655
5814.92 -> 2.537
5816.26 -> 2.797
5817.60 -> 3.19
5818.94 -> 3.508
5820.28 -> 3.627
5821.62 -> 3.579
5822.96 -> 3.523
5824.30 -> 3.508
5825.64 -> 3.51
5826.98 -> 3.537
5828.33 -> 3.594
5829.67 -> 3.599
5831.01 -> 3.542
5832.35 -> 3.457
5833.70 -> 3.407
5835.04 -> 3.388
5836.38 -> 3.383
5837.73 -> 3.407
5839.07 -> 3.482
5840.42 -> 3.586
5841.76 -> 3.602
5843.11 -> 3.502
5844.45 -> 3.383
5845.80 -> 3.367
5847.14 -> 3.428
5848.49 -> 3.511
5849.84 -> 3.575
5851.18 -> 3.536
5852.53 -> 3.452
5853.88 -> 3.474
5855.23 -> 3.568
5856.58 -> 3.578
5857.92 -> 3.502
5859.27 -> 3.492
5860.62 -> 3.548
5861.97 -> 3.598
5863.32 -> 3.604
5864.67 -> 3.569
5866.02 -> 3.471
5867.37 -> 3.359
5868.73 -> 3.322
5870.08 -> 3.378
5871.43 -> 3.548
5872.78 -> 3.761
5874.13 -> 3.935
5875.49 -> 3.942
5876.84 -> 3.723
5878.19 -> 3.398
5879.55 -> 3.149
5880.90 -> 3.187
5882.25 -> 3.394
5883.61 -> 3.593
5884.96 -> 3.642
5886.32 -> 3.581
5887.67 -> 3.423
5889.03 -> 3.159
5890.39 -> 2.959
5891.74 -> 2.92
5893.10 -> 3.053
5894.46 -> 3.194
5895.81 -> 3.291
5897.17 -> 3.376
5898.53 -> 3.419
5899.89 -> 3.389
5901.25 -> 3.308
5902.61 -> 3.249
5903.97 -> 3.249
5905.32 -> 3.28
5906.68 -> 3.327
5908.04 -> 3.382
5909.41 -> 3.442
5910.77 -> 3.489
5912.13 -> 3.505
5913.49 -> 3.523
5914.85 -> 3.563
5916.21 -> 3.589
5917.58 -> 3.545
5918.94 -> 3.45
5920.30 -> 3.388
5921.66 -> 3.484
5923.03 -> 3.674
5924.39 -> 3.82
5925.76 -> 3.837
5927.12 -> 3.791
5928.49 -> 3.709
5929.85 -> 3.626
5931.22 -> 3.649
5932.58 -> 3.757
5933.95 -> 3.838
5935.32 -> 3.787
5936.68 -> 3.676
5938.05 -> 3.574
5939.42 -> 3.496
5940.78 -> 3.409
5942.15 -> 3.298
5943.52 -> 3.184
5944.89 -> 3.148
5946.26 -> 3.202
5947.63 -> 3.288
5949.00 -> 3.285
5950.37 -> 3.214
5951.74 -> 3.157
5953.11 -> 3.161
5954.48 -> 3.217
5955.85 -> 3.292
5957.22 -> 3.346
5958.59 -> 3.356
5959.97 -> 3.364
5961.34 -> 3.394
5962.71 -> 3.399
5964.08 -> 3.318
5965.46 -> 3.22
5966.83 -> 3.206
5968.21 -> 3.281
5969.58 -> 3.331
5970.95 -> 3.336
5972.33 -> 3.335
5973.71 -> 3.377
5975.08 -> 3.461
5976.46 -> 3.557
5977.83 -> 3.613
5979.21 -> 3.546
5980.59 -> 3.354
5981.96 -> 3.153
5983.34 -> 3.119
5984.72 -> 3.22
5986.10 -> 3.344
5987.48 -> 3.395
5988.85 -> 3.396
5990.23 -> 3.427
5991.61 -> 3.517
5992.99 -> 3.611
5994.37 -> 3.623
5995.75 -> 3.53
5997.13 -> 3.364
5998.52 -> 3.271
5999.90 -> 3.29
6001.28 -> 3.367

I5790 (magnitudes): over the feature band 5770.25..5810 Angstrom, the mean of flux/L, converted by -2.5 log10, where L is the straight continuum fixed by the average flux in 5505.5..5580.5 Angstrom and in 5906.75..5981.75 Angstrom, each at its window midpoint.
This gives 0.04 mag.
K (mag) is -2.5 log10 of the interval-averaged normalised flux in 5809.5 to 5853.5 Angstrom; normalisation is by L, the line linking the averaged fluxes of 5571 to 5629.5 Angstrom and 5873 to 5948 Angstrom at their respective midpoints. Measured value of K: 0.03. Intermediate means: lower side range 3.59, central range 3.4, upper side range 3.46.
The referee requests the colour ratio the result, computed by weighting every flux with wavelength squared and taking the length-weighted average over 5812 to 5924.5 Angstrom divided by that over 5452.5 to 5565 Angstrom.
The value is 1.12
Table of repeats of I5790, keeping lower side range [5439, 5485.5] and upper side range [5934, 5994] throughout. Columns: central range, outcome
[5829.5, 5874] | -0.043 mag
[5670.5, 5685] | -0.123 mag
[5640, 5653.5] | -0.103 mag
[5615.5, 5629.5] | -0.140 mag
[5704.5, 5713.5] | 0.022 mag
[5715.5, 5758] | -0.035 mag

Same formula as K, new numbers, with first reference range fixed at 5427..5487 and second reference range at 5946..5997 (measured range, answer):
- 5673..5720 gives -0.08 mag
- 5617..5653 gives -0.09 mag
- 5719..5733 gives -0.05 mag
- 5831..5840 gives -0.02 mag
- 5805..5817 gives 0.06 mag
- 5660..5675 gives -0.10 mag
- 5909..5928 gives -0.07 mag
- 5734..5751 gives -0.07 mag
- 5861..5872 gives -0.04 mag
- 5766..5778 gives -0.02 mag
